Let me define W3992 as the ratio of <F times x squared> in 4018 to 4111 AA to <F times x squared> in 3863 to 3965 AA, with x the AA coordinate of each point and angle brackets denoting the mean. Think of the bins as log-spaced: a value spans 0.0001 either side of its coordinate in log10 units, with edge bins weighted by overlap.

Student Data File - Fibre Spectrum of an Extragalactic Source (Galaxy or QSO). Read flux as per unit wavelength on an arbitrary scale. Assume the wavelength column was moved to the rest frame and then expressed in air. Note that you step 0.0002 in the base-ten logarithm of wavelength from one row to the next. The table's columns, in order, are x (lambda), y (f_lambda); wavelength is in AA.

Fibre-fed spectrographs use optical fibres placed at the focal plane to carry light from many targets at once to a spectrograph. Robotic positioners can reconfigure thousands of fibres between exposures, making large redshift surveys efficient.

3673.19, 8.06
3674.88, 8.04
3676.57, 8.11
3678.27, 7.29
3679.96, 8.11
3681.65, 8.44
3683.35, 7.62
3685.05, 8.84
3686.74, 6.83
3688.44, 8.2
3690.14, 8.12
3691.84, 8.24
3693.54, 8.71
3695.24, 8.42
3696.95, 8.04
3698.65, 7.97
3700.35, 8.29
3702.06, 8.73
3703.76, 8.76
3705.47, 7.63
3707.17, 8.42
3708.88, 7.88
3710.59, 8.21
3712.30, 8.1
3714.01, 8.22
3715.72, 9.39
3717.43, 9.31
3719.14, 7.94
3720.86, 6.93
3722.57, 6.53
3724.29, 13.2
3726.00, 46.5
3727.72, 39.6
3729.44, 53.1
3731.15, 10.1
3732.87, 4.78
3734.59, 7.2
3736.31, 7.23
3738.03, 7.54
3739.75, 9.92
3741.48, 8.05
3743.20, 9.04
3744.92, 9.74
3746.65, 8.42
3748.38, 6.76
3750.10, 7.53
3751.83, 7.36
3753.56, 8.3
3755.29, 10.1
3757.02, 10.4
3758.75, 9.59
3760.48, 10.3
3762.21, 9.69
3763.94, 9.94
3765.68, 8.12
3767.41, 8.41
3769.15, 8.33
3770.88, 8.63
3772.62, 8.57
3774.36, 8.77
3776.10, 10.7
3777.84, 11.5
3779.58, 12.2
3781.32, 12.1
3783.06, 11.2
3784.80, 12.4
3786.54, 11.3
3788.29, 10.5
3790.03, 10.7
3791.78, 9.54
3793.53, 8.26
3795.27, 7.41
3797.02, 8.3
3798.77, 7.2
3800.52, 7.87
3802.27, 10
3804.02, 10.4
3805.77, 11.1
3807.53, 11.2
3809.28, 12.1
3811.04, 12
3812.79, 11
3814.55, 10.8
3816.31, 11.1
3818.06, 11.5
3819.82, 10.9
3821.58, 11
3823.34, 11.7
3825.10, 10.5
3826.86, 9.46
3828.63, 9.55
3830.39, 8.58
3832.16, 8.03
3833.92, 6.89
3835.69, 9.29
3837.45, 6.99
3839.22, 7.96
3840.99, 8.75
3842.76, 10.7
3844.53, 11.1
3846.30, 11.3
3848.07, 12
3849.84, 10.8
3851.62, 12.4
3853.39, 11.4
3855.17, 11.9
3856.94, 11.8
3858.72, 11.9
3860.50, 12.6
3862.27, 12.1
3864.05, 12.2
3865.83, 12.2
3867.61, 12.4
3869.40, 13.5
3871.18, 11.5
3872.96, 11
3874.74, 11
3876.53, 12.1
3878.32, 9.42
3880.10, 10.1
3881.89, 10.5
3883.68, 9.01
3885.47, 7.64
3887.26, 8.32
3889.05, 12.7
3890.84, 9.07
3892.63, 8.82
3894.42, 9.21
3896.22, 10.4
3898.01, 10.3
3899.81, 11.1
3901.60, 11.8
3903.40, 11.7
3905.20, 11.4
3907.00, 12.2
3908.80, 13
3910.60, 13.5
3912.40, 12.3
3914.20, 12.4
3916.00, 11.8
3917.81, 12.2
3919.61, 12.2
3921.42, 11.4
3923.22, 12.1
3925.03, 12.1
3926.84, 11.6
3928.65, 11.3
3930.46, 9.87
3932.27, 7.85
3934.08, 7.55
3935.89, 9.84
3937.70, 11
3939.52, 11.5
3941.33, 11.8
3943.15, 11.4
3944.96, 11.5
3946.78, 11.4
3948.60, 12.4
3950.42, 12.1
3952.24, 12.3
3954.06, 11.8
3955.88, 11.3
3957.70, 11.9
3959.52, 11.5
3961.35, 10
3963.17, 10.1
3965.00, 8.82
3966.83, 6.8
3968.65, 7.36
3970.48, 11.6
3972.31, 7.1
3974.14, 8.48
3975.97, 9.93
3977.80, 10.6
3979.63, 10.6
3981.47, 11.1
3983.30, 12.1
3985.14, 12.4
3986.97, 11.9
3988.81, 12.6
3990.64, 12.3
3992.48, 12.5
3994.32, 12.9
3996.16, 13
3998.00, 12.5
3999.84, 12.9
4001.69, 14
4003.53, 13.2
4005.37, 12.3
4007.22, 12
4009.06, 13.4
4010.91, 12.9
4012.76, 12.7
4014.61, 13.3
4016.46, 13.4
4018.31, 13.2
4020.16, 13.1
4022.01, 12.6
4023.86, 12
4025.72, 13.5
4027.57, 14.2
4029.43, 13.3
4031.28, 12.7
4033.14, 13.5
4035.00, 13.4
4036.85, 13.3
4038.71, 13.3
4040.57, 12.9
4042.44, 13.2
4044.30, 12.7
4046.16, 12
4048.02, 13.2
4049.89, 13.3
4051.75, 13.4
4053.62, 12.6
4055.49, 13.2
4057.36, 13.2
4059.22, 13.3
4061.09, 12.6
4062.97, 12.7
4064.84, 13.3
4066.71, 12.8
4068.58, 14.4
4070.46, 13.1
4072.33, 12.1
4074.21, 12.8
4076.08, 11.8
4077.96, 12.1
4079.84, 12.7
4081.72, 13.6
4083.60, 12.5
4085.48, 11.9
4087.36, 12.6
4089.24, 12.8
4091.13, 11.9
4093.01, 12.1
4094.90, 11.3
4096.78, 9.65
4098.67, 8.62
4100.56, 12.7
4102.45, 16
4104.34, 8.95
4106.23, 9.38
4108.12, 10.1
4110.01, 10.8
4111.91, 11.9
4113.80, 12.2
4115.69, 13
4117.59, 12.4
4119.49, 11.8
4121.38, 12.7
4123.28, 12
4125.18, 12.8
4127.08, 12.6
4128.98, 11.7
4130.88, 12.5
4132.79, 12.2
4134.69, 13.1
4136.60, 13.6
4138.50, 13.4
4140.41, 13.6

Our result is 1.22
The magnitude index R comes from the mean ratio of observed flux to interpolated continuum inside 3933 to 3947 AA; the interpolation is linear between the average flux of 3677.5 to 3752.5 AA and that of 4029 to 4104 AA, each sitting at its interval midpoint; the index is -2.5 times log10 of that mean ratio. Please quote 0.13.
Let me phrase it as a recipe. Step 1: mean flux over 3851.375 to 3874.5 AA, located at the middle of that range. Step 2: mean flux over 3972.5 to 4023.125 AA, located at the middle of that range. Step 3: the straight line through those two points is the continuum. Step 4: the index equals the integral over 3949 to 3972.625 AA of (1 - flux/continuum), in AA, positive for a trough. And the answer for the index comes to 3.6 AA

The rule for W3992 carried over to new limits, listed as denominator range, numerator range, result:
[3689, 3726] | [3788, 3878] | 1.21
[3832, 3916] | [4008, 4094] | 1.30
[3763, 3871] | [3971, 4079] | 1.34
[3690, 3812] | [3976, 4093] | 1.38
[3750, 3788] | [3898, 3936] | 1.25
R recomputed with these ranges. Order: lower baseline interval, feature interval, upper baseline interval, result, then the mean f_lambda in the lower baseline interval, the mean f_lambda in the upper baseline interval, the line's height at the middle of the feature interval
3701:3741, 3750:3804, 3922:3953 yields 0.302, 13.2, 11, 12.6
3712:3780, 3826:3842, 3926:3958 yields 0.328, 11.7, 11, 11.4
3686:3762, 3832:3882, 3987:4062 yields 0.096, 11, 13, 11.9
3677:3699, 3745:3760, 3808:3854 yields 0.051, 8.07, 10.3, 9.07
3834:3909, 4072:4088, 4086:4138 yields -0.063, 10.8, 11.9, 11.8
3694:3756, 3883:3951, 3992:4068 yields 0.135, 11.5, 13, 12.4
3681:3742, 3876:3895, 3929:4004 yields 0.154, 11.5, 11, 11.2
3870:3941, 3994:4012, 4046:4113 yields -0.112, 10.9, 12.3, 11.6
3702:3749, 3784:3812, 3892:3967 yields 0.197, 12.5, 11.1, 12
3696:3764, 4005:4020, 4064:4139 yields -0.081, 11.4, 12.2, 12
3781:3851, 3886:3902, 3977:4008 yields 0.100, 10.1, 12.3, 11.1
